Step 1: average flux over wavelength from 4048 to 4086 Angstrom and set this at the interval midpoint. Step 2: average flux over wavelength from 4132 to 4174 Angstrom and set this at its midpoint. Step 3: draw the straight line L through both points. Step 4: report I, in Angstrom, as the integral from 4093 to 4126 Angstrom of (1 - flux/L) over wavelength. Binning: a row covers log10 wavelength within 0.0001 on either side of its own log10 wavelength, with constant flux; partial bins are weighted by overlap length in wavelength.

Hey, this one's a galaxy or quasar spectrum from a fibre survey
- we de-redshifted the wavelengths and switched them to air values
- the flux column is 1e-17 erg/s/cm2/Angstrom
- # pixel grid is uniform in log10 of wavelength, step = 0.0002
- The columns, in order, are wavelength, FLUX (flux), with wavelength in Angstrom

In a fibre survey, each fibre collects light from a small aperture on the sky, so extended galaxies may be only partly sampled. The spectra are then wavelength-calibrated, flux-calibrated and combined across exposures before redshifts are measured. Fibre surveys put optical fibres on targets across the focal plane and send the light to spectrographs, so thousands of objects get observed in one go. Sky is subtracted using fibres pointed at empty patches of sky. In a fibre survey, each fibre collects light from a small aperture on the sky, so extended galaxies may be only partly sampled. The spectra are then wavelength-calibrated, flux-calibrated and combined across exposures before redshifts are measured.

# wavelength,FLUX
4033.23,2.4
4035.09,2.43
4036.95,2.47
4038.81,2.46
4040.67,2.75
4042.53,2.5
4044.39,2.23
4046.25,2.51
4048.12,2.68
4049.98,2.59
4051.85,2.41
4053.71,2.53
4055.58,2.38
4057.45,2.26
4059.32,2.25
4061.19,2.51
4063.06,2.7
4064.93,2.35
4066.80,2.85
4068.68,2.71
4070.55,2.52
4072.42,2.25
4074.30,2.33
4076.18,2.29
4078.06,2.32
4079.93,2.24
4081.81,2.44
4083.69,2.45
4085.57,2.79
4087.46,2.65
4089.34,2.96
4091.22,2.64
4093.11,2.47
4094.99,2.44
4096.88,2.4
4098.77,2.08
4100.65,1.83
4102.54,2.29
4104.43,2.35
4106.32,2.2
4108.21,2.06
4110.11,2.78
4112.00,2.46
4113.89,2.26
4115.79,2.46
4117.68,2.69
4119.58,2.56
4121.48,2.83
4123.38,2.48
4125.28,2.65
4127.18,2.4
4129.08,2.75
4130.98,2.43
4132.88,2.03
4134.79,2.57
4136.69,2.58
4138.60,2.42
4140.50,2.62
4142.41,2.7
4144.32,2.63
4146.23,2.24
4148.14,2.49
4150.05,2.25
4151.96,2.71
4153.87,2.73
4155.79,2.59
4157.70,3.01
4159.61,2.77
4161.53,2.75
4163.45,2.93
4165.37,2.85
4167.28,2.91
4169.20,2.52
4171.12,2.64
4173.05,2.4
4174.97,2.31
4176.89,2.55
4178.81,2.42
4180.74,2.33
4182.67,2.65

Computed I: 1.7 Angstrom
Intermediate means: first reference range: 2.46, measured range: 2.4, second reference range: 2.61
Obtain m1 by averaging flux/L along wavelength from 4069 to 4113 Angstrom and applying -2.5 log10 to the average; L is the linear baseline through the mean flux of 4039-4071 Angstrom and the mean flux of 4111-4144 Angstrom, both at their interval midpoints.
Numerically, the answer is 0.05 mag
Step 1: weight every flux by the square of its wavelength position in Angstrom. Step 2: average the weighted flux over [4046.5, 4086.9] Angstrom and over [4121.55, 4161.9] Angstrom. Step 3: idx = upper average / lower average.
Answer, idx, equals 1.1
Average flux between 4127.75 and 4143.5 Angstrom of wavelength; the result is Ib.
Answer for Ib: 2.51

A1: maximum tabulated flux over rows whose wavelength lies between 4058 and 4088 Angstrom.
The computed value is 2.85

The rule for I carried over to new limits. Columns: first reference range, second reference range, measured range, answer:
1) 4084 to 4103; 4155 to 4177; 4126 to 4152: 1.24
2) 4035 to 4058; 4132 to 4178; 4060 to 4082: 0.44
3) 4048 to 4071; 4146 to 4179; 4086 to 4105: 0.97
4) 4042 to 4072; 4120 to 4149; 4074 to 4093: -0.09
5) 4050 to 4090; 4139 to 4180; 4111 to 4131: 0.08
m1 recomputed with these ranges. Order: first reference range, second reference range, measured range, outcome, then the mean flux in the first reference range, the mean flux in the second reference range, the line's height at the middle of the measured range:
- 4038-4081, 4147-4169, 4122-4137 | 0.06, 2.46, 2.72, 2.64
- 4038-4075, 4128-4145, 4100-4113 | 0.10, 2.49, 2.52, 2.51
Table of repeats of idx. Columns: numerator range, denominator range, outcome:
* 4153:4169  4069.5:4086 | 1.22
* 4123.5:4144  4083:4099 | 1.00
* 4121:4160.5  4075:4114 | 1.09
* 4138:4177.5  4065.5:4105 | 1.11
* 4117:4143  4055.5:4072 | 1.05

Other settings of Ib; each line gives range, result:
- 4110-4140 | 2.52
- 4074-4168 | 2.52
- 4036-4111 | 2.45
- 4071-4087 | 2.4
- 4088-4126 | 2.45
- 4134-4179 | 2.61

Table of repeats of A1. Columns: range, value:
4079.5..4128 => 2.96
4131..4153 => 2.71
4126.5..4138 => 2.75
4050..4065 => 2.7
